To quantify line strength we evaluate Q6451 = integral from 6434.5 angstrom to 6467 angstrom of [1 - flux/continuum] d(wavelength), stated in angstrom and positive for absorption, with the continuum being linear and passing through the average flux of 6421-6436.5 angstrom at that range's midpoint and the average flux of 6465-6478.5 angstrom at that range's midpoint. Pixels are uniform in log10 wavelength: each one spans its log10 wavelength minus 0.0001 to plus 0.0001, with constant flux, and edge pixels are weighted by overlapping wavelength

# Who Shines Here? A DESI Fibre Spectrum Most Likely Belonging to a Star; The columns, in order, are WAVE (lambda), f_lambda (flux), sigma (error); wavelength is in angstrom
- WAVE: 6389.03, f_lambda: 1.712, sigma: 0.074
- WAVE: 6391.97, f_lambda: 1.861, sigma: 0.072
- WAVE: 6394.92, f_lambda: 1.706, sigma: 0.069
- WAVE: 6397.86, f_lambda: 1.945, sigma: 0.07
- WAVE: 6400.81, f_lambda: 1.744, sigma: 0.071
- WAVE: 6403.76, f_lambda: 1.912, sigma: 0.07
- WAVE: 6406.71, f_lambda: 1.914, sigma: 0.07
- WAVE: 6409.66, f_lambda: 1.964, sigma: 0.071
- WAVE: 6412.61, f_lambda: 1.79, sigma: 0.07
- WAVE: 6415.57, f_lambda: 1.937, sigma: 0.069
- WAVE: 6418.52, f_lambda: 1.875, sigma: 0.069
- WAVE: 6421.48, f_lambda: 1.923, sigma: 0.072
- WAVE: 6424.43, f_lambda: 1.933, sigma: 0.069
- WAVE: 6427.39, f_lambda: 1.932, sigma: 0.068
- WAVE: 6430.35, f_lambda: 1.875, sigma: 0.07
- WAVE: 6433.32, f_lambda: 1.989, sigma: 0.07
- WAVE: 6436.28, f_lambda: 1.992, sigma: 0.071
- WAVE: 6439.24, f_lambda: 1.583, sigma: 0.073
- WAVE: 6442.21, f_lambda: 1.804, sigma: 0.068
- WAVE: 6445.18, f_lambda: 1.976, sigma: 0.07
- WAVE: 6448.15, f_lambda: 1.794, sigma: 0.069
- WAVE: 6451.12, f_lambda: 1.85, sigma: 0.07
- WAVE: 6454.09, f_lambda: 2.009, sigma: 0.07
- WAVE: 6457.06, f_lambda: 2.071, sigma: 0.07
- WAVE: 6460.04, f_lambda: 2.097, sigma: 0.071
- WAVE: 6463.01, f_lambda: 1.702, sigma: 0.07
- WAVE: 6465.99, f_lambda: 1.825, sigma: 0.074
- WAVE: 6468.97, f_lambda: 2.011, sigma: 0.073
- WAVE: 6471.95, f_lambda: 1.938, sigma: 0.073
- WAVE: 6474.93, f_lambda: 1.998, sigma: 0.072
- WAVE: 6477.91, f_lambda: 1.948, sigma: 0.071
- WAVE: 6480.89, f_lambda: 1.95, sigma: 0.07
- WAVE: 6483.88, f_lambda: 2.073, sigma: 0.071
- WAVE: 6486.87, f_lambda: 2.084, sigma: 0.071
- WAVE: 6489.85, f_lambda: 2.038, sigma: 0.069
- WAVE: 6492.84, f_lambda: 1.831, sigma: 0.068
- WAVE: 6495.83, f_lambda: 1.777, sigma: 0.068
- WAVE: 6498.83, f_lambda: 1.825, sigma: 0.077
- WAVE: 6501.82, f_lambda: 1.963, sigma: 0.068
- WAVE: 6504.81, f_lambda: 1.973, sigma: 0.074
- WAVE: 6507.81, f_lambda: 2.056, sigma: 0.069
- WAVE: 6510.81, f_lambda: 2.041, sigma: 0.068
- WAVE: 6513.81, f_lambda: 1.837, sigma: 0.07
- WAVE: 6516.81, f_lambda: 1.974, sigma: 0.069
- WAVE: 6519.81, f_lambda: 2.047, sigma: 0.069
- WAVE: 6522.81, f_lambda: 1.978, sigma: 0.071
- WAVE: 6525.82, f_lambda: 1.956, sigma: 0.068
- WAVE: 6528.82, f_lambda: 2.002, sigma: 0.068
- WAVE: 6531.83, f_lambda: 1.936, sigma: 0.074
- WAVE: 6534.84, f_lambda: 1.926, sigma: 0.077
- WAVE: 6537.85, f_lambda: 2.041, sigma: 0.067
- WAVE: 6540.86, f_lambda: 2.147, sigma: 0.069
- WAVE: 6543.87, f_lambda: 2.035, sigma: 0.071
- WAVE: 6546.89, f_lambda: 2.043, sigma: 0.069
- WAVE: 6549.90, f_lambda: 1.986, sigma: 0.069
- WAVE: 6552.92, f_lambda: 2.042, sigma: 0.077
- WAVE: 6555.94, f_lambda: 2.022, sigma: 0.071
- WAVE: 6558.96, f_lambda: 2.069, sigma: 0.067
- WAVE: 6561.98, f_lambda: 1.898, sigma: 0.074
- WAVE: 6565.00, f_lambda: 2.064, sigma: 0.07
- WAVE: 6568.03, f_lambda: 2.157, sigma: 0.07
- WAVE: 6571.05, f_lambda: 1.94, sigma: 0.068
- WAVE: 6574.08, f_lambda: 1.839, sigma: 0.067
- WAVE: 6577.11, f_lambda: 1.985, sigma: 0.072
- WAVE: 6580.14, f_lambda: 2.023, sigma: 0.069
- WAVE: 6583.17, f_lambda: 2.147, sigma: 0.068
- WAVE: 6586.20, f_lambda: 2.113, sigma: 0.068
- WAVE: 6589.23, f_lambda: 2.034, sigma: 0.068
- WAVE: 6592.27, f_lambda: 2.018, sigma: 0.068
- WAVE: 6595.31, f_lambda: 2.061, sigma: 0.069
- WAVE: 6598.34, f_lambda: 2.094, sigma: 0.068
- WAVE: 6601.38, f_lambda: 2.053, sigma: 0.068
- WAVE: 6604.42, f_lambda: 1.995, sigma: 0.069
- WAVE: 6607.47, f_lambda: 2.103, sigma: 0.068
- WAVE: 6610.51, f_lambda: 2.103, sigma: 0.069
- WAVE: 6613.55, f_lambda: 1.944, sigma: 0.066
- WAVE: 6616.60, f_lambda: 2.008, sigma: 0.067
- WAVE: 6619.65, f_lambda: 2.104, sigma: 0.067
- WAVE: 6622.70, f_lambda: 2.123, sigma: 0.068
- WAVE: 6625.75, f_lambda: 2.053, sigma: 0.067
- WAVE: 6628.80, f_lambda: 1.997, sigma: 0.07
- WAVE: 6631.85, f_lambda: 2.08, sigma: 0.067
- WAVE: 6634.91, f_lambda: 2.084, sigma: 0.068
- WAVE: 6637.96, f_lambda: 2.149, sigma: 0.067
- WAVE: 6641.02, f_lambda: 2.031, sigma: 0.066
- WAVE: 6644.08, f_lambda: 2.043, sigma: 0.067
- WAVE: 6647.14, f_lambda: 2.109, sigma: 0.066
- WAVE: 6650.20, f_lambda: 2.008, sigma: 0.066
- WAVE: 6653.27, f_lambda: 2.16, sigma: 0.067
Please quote 1.0 angstrom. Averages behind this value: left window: 1.94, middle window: 1.88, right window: 1.95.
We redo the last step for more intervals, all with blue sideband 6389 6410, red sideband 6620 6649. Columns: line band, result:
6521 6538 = 0.0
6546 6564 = -0.1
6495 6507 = 0.3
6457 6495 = -0.7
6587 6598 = -0.1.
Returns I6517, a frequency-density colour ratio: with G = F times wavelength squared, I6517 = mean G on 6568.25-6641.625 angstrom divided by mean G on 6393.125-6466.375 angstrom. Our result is 1.15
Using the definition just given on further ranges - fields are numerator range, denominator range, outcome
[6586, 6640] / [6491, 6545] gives 1.08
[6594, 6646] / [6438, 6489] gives 1.12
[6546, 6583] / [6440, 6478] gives 1.08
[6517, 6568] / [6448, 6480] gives 1.07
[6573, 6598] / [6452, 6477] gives 1.08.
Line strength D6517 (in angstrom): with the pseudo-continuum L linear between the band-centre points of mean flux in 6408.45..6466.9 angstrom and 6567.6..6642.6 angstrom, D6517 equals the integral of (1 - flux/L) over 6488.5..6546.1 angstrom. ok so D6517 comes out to 0.0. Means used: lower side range 1.9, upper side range 2.05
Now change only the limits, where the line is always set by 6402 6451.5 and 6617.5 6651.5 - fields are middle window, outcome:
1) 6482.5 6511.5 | -0.2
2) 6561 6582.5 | 0.2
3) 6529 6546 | -0.3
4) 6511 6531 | 0.0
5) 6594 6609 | -0.1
